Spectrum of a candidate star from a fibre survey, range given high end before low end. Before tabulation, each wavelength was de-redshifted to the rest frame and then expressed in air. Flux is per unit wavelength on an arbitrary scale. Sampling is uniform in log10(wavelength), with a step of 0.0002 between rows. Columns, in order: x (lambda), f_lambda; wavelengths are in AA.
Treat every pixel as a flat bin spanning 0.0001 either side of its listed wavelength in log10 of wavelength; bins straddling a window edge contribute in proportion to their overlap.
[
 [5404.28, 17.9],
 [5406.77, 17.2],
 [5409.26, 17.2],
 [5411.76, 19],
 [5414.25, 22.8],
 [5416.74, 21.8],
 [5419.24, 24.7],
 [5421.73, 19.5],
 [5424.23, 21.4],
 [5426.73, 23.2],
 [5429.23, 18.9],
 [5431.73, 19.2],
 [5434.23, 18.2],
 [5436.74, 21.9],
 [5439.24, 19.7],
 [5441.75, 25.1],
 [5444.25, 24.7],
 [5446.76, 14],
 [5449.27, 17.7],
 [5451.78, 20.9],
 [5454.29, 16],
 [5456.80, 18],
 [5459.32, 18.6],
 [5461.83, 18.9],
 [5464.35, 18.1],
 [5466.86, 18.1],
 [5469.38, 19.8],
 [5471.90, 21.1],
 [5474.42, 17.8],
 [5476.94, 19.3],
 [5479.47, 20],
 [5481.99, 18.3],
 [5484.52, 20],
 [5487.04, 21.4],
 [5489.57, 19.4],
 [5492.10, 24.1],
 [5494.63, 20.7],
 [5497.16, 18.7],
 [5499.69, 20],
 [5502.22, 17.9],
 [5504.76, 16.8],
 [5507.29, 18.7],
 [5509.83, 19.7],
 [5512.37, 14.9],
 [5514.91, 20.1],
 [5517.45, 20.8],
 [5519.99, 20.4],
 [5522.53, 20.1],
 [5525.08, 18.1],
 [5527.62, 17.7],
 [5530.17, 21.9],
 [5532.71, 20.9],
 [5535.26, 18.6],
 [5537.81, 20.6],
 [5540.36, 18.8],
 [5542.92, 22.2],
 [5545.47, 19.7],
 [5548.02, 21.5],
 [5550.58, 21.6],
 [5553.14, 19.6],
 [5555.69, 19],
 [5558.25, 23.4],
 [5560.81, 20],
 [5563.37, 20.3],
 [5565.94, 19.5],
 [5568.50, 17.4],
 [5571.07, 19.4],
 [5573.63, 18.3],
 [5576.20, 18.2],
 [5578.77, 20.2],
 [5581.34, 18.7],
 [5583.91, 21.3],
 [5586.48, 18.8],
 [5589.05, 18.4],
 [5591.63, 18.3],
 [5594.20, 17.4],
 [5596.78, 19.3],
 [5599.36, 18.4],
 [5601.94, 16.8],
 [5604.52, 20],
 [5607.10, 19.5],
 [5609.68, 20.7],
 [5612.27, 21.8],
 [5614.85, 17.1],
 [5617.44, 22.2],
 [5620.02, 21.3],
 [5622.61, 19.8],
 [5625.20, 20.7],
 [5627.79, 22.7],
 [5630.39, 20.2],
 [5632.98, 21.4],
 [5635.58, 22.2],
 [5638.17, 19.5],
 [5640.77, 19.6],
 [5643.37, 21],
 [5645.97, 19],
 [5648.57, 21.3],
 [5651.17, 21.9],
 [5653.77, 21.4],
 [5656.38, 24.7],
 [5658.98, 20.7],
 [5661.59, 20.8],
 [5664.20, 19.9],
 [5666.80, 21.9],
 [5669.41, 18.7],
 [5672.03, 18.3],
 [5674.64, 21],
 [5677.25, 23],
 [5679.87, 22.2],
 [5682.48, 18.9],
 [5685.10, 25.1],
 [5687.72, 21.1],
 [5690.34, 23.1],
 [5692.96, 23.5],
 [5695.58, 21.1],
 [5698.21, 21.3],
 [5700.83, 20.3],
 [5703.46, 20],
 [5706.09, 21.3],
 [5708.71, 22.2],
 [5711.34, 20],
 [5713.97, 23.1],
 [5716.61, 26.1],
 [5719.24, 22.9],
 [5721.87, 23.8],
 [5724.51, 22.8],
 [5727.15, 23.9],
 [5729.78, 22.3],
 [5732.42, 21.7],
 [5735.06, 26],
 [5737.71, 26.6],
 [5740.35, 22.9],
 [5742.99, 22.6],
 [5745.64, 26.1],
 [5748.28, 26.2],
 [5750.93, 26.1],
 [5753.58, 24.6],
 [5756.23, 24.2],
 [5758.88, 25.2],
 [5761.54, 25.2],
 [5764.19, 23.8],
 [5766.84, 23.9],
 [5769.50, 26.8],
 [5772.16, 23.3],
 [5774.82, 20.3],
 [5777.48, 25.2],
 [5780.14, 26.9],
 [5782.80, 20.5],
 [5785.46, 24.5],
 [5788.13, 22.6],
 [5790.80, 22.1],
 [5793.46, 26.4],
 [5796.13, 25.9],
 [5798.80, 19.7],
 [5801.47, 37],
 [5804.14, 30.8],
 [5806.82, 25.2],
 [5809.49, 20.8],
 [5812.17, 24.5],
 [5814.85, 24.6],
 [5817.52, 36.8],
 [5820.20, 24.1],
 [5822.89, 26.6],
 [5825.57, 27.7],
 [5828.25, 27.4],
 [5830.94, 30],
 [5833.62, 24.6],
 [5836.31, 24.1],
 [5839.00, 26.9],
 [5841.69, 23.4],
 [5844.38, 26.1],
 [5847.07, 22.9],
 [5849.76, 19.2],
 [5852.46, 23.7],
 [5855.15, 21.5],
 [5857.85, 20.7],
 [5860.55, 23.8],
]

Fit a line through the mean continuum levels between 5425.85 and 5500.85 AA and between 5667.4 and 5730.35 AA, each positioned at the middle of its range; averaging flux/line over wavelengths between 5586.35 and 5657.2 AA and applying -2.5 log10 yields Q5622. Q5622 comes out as 0.05 mag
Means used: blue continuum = 19.7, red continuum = 21.9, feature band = 20.2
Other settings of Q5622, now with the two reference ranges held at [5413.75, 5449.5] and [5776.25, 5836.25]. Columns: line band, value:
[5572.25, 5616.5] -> 0.21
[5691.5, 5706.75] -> 0.16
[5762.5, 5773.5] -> 0.05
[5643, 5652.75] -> 0.15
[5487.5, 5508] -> 0.11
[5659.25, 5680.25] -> 0.17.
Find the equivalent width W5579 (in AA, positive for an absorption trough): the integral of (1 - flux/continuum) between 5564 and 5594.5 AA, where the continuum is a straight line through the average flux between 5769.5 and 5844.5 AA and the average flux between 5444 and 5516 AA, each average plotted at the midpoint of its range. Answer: 3.1 AA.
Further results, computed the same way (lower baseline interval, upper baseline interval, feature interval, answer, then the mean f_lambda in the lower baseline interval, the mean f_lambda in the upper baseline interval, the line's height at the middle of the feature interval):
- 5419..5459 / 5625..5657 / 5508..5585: 3.25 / 20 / 21.1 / 20.6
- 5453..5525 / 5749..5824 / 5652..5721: 4.68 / 19.2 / 25.3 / 23.2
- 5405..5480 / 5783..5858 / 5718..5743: 0.43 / 19.7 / 25.3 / 24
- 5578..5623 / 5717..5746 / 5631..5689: 0.91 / 19.4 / 23.8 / 21.4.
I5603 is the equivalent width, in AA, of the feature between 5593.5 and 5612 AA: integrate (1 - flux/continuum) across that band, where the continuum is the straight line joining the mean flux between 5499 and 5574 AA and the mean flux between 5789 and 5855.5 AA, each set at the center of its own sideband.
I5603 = 1.72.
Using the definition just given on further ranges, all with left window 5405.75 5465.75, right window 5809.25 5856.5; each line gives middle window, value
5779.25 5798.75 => 0.78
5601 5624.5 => 2.47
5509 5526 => 1.49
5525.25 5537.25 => 0.86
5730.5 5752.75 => -0.55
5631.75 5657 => 1.84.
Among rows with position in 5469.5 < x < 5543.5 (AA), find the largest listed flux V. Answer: 24.1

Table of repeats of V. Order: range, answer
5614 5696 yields 25.1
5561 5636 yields 22.7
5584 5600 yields 19.3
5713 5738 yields 26.6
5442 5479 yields 24.7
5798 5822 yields 37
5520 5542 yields 21.9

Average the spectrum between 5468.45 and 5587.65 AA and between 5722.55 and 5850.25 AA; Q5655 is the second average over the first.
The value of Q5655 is 1.27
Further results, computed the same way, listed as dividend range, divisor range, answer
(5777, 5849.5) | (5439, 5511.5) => 1.33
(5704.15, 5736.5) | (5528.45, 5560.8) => 1.12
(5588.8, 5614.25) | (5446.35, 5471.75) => 1.04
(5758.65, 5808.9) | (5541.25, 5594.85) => 1.27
